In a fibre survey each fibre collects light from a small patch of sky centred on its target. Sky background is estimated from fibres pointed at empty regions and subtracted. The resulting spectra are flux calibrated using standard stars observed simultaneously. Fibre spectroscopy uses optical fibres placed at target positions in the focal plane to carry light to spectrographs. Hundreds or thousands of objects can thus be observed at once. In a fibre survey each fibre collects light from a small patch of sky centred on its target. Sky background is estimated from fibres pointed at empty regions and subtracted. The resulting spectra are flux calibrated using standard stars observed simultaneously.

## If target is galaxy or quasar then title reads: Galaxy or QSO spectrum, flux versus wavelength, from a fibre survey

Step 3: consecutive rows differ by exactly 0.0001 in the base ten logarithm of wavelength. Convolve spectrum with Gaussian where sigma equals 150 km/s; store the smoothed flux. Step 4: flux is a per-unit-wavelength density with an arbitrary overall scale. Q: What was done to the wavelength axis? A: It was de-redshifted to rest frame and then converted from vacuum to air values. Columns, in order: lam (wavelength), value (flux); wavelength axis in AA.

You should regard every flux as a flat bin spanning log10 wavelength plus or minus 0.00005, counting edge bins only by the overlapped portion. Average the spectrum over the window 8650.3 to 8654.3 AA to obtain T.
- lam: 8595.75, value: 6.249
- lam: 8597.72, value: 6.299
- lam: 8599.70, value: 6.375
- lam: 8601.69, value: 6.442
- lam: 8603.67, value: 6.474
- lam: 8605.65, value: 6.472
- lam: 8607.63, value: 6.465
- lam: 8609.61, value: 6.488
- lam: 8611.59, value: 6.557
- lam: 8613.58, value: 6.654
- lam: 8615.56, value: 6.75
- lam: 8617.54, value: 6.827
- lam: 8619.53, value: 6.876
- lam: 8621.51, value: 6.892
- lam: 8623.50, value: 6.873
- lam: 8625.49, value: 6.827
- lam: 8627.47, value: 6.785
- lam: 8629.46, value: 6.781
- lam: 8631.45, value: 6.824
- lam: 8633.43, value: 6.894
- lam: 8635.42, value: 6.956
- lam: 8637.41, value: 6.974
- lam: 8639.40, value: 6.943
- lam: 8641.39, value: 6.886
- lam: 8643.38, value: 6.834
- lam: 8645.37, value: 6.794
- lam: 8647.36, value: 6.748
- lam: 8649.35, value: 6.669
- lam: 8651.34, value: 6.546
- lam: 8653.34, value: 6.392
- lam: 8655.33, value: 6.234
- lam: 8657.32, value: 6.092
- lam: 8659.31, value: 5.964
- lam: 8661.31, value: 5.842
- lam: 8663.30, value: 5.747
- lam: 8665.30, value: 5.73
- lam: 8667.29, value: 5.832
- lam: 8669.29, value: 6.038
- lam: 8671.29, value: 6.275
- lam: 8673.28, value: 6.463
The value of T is 6.46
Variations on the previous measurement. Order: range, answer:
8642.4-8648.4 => 6.79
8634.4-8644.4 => 6.92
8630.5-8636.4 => 6.9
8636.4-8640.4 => 6.95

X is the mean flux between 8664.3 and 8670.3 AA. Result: 5.86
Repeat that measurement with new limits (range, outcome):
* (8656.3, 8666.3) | 5.88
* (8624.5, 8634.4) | 6.83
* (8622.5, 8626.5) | 6.85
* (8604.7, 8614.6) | 6.53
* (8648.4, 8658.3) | 6.39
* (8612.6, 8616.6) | 6.72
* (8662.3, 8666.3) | 5.75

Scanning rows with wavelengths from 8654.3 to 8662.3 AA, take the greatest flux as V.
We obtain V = 6.234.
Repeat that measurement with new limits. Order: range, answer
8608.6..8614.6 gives 6.654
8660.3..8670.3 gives 6.038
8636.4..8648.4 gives 6.974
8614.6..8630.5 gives 6.892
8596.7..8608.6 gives 6.474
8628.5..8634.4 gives 6.894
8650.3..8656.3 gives 6.546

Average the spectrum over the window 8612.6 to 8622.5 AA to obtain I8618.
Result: 6.8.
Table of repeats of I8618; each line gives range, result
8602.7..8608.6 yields 6.47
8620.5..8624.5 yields 6.88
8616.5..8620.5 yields 6.85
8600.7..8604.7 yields 6.46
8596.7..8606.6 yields 6.41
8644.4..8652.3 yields 6.69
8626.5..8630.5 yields 6.77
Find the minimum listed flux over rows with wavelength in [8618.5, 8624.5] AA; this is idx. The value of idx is 6.873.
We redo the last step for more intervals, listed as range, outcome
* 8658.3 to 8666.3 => 5.73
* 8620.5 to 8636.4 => 6.781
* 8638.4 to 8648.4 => 6.748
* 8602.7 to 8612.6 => 6.465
